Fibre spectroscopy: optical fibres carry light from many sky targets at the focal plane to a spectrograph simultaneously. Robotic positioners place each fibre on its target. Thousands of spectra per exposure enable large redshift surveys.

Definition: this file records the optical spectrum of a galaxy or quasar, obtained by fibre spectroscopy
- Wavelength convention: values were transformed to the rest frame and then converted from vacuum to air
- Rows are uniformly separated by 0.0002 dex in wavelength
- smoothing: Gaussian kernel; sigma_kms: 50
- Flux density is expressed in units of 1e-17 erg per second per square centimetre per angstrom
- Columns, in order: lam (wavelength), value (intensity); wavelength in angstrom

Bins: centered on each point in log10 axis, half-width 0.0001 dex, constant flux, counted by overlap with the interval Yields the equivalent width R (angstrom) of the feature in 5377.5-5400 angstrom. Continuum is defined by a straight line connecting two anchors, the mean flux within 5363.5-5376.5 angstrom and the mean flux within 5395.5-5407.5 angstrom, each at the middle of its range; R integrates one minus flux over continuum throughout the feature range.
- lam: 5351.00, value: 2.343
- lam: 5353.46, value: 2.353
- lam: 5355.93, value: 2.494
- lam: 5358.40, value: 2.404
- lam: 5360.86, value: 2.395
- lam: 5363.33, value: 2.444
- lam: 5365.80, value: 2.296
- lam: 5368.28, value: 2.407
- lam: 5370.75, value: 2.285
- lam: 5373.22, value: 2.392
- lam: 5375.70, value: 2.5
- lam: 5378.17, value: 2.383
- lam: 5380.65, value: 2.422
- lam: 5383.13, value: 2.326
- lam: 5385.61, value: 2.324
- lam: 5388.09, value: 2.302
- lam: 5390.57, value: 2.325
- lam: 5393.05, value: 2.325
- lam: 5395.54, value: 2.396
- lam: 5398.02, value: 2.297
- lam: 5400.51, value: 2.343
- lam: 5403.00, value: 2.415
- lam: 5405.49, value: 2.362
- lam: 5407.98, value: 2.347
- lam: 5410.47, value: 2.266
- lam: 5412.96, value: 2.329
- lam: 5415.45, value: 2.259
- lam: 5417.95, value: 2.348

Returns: 0.2 angstrom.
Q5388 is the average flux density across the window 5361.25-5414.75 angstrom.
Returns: 2.36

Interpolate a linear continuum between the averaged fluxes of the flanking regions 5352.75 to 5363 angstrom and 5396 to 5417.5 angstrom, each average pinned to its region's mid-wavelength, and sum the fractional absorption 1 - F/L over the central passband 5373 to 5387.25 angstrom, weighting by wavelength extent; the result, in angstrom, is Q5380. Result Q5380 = -0.1 angstrom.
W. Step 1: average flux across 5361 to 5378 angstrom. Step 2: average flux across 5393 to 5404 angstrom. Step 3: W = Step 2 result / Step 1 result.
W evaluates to 0.99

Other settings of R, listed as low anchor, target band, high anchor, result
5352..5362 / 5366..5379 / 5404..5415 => 0.0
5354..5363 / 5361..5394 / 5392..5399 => 0.2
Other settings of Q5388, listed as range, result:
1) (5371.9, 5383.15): 2.41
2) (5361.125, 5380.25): 2.39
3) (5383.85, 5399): 2.33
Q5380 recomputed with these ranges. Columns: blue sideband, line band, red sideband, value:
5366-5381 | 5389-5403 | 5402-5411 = 0.1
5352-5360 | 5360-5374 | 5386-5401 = 0.1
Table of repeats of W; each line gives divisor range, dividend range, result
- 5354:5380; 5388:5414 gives 0.97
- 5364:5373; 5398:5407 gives 1.01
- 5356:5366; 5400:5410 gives 0.98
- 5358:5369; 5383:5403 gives 0.98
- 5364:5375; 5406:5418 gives 0.98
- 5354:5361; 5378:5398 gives 0.97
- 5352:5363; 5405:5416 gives 0.96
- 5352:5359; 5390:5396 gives 0.97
